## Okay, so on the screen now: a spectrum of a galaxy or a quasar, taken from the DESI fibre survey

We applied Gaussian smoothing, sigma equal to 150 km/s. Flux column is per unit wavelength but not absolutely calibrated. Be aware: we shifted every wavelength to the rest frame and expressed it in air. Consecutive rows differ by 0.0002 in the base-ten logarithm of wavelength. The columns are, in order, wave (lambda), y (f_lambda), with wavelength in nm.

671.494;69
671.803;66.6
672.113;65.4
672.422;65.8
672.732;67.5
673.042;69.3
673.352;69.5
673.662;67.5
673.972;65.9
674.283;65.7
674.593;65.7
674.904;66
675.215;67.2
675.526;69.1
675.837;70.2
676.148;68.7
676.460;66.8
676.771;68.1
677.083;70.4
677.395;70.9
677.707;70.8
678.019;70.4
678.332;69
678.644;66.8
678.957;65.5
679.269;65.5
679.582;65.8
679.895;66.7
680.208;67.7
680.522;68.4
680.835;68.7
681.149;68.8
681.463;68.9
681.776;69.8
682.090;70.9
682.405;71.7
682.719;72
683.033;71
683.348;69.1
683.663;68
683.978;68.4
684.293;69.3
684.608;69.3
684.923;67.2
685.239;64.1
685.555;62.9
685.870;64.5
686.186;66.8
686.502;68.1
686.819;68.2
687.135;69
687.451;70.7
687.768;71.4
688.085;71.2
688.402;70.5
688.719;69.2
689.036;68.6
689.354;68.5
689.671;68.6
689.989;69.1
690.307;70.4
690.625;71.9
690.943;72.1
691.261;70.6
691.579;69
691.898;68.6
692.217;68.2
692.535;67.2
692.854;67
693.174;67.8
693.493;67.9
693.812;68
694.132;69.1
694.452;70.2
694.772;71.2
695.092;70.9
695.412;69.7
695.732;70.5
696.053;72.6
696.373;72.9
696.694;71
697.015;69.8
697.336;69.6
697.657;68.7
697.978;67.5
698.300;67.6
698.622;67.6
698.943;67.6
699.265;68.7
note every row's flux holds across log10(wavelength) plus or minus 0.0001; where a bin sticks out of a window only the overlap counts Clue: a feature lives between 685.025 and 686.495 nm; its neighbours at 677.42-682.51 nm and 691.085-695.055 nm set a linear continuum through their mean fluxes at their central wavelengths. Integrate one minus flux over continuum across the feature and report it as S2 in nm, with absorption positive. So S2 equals 0.08 nm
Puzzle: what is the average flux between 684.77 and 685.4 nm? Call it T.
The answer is 65.5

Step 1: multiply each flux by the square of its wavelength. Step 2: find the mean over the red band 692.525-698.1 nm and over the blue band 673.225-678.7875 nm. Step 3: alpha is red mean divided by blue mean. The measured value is 1.1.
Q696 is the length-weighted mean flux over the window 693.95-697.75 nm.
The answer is 70.5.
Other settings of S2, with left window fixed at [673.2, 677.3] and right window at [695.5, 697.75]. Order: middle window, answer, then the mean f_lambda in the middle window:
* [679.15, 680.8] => 0.04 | 67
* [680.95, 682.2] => -0.02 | 69.5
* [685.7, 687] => 0.05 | 66.9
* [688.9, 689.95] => 0.02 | 68.6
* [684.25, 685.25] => 0.02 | 67.8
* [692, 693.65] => 0.06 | 67.7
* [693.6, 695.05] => 0.02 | 69.7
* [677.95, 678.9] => 0.00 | 68.2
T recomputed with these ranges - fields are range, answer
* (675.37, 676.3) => 69.4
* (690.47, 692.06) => 70.4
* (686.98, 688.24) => 70.6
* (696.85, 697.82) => 69.4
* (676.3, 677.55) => 69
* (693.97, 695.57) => 70.2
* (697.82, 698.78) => 67.5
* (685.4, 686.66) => 65.6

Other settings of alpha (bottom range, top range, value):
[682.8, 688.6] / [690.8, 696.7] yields 1.04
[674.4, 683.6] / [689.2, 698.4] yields 1.06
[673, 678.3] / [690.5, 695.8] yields 1.07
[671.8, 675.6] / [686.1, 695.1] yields 1.09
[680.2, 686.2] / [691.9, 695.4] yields 1.04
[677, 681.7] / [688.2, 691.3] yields 1.06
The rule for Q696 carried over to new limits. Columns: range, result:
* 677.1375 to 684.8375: 68.9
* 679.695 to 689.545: 68.7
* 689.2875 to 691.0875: 70.2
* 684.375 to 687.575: 67.1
